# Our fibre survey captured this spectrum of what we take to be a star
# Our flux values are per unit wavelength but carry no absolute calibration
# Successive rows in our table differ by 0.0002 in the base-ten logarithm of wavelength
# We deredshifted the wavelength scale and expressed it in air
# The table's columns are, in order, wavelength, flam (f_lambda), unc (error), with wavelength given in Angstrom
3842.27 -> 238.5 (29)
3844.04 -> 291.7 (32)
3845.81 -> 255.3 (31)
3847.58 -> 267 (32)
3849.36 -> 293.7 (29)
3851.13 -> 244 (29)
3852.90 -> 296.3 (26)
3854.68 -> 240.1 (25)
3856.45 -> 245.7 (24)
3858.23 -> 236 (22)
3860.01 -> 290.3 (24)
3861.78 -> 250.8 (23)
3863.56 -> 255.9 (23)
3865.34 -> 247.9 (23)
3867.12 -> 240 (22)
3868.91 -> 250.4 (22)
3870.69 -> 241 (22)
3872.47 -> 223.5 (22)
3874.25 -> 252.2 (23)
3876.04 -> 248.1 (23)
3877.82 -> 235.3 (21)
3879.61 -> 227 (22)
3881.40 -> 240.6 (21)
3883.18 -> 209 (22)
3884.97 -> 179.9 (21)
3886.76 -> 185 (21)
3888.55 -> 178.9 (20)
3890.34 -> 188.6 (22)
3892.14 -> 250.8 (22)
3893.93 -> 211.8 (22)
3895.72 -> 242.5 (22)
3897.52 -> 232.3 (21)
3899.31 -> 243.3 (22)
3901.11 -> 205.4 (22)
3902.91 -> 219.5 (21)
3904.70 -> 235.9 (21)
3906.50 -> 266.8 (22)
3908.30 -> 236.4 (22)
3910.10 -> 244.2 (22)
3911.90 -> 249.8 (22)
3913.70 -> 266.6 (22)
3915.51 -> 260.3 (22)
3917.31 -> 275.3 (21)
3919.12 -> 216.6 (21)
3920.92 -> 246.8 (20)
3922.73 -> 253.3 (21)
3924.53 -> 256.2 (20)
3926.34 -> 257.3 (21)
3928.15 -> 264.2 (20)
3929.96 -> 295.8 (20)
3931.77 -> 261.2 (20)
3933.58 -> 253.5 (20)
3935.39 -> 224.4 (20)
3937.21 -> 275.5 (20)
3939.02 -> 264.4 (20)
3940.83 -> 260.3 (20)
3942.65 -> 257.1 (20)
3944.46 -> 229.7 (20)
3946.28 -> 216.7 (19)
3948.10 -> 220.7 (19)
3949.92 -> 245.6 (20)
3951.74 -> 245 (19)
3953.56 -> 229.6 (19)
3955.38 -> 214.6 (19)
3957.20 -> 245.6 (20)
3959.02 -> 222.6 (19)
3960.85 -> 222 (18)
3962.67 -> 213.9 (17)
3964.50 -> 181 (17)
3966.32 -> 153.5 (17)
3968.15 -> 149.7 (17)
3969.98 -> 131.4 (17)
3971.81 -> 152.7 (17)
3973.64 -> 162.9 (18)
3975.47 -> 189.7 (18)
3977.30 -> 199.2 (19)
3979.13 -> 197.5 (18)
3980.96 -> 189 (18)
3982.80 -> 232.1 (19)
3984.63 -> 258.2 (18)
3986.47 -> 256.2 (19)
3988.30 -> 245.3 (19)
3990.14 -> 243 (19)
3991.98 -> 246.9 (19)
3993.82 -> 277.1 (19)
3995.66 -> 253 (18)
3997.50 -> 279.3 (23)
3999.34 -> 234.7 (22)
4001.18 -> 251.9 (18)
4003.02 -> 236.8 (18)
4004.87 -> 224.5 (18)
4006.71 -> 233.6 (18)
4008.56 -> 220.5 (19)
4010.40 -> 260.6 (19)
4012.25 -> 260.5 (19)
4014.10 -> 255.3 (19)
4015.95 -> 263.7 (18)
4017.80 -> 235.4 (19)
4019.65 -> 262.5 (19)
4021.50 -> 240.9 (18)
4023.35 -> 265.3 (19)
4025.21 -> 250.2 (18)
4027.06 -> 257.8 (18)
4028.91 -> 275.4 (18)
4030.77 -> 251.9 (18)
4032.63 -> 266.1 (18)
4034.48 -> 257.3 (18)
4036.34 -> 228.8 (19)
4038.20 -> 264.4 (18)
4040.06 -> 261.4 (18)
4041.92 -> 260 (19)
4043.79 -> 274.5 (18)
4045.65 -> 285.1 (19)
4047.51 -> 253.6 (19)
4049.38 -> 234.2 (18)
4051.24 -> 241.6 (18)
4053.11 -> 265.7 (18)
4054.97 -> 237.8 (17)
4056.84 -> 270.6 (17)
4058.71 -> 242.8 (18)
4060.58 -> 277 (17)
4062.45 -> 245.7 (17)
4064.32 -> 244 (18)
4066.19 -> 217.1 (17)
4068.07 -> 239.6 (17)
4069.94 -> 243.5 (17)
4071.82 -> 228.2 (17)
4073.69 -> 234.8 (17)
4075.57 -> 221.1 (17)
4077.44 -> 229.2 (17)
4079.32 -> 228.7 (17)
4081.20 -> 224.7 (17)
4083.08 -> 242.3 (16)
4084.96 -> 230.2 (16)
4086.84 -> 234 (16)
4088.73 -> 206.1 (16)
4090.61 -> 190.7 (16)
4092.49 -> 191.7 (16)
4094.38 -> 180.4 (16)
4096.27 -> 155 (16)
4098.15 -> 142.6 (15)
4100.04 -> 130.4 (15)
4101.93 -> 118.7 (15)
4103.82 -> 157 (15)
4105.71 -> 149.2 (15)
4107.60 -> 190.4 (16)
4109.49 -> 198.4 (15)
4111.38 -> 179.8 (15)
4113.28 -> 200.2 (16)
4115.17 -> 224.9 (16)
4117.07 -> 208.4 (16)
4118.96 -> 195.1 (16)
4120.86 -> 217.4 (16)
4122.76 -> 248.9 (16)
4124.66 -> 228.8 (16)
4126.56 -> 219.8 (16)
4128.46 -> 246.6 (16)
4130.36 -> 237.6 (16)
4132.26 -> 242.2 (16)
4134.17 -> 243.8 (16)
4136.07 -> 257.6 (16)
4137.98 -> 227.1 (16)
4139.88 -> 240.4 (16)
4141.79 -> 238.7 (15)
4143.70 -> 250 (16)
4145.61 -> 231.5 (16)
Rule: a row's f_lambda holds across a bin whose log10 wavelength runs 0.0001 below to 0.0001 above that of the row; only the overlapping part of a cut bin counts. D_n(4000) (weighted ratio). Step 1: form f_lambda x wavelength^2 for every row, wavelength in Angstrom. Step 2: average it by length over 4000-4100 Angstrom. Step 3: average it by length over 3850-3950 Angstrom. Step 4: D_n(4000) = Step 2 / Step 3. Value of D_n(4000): 1.06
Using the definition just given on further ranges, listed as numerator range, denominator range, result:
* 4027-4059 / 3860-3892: 1.22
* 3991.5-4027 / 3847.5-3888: 1.11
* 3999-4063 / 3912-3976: 1.15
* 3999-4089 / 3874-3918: 1.15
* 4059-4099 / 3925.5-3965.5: 0.98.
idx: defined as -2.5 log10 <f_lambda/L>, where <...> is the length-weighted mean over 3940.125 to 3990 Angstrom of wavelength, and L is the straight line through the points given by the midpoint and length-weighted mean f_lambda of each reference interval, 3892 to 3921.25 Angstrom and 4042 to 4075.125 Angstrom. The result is 0.15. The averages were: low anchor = 241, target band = 212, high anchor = 249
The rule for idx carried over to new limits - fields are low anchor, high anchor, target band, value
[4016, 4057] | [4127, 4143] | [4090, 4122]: 0.345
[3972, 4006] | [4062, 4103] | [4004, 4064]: -0.159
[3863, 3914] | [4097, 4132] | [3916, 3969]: -0.067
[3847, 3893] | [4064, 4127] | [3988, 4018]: -0.142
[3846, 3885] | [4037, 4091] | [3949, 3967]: 0.128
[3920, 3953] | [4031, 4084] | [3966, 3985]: 0.344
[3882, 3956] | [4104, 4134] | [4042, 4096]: -0.080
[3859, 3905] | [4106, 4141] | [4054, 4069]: -0.107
